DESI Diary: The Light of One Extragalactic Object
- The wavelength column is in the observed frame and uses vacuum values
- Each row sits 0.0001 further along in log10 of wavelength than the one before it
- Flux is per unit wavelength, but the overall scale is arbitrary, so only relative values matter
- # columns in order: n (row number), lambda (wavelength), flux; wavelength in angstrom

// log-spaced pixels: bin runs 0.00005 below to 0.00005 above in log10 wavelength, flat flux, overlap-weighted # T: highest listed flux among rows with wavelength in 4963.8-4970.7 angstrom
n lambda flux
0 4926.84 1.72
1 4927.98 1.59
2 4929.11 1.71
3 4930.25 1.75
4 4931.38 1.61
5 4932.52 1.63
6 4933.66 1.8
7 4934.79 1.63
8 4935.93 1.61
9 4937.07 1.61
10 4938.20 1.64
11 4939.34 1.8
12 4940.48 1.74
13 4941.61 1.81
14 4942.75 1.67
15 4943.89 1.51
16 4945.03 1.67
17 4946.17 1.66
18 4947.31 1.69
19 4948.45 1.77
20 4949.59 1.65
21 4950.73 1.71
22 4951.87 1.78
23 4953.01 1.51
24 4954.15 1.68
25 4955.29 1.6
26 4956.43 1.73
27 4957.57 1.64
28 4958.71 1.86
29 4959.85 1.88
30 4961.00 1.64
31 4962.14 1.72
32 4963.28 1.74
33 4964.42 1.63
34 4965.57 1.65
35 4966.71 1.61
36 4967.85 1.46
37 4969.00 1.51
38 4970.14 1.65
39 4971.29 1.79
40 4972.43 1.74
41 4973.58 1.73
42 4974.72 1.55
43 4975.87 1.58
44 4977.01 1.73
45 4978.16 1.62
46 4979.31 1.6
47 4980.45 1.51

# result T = 1.65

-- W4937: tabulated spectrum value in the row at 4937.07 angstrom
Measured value 1.61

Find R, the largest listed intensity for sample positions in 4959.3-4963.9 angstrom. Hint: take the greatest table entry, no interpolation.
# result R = 1.88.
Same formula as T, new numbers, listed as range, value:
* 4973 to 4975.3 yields 1.73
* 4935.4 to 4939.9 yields 1.8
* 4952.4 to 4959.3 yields 1.86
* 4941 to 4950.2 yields 1.81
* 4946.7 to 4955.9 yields 1.78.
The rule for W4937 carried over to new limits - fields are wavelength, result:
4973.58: 1.73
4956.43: 1.73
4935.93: 1.61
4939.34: 1.8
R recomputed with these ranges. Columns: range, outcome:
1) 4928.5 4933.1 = 1.75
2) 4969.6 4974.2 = 1.79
